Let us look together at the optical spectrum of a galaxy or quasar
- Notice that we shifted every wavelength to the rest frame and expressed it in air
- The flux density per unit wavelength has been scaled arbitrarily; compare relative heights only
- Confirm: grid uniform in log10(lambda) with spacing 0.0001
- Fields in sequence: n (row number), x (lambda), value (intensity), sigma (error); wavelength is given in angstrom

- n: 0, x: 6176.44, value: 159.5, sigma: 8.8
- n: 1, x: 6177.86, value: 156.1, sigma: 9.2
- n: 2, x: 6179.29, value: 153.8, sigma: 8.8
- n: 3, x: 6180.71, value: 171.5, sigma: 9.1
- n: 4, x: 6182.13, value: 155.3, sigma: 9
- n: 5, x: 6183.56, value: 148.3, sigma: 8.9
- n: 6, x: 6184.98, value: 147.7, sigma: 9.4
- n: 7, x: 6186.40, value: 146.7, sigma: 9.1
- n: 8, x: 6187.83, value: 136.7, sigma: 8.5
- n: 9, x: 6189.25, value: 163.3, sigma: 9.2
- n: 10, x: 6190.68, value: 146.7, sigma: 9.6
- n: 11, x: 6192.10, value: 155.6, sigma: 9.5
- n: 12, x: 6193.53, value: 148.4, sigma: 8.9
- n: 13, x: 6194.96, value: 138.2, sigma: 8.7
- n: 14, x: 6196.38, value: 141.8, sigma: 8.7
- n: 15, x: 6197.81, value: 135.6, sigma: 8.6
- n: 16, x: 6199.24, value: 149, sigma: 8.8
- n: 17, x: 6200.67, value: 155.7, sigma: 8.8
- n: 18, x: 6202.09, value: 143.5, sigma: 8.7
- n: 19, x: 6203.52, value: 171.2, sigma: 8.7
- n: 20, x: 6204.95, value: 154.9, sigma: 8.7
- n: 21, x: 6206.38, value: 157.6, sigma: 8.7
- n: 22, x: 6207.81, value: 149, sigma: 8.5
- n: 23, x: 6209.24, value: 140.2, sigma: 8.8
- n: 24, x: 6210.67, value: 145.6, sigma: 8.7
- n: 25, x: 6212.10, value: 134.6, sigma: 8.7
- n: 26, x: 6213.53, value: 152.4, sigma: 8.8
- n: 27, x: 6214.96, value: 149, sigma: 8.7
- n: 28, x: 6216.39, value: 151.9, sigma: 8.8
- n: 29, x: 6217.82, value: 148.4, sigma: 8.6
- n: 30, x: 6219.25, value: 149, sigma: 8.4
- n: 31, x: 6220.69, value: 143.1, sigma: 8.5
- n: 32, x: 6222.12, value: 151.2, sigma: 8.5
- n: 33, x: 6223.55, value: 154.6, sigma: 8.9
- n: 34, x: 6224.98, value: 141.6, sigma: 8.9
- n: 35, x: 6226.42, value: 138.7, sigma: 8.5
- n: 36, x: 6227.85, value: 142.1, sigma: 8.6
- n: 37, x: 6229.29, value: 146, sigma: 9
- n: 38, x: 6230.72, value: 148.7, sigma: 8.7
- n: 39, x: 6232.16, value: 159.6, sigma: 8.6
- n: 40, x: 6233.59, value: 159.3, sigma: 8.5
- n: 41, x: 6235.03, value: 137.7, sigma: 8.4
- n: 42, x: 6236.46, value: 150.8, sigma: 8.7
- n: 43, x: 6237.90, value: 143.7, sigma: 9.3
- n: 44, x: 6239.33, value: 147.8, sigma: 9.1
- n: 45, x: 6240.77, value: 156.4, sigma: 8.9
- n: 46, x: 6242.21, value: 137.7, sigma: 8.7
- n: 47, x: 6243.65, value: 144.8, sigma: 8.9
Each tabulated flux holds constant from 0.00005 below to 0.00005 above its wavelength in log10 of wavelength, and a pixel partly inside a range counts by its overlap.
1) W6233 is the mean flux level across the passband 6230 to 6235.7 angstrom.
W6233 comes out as 151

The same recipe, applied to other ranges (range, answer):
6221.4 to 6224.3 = 153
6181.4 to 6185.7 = 151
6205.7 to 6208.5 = 153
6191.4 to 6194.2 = 152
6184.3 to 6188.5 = 144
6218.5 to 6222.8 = 148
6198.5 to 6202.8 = 149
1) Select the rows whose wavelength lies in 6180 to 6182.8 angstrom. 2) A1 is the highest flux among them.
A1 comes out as 171.5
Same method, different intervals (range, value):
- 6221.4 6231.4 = 154.6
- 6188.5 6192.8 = 163.3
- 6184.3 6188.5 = 147.7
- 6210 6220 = 152.4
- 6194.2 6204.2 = 171.2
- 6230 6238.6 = 159.6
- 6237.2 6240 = 147.8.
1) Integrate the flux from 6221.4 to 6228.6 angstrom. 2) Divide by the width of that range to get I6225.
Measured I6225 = 146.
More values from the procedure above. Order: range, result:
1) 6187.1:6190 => 150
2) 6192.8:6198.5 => 141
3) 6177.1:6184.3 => 157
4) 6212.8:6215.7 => 151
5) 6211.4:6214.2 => 143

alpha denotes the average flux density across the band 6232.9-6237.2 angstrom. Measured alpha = 149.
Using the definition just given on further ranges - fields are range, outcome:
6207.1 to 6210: 145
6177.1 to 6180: 155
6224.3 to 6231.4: 143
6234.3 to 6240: 145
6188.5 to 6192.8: 155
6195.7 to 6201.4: 146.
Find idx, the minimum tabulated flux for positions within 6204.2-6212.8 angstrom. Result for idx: 134.6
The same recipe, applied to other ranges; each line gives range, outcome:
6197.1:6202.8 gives 135.6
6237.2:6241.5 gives 143.7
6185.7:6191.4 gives 136.7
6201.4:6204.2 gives 143.5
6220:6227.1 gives 138.7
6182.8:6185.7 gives 147.7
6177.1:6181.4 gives 153.8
